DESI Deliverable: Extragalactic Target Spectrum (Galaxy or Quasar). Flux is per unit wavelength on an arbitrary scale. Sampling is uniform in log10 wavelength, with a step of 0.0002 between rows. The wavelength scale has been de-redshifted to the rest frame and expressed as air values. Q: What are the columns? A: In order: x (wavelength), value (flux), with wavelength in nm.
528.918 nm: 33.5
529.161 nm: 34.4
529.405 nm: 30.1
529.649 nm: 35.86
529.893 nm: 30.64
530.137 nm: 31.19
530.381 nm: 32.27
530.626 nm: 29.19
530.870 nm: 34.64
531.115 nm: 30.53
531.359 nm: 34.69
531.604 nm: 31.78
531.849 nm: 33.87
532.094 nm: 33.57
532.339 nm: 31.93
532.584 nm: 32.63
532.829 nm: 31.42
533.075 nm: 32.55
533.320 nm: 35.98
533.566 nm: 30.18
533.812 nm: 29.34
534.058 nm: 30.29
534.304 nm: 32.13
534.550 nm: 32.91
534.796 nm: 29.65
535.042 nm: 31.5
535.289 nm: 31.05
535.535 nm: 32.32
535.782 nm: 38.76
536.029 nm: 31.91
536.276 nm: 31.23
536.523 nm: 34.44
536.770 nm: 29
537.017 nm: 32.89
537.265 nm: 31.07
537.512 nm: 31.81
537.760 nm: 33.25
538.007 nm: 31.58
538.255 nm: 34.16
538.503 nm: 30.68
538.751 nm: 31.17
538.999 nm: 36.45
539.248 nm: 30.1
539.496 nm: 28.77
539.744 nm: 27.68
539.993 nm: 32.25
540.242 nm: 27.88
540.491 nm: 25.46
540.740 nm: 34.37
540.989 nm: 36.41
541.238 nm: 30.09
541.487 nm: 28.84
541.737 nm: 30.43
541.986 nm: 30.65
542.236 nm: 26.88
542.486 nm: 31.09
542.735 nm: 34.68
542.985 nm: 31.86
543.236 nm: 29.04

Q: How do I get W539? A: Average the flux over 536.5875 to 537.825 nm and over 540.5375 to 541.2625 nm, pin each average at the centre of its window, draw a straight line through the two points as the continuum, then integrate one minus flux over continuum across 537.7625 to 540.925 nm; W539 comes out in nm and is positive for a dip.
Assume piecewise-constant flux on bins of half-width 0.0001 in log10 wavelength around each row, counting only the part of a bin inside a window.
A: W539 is 0.144 nm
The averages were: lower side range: 31.7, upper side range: 33.2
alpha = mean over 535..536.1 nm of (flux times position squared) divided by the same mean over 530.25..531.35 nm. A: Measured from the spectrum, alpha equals 1.1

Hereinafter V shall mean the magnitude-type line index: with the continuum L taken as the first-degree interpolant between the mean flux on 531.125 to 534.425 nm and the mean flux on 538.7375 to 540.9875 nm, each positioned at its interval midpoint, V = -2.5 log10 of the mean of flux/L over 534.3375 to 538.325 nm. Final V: -0.03 mag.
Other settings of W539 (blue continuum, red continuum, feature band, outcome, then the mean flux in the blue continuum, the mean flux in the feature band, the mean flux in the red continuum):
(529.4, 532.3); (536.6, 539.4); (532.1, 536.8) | 0.010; 32.4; 32.2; 32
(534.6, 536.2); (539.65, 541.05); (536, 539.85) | -0.022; 32.5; 31.7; 30.5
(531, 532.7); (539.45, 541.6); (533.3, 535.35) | 0.051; 32.7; 31.2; 30.3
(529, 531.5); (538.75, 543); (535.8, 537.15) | -0.042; 32.4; 32.4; 30.8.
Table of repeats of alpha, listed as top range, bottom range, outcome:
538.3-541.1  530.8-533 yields 0.98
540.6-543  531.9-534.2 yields 1.02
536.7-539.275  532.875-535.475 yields 1.03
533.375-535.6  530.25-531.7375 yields 0.98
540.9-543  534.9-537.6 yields 0.98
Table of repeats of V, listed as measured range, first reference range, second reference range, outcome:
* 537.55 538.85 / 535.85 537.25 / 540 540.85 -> -0.04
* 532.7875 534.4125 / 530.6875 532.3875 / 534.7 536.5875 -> 0.04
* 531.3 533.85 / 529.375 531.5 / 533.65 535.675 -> -0.03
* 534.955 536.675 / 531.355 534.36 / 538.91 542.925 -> -0.04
